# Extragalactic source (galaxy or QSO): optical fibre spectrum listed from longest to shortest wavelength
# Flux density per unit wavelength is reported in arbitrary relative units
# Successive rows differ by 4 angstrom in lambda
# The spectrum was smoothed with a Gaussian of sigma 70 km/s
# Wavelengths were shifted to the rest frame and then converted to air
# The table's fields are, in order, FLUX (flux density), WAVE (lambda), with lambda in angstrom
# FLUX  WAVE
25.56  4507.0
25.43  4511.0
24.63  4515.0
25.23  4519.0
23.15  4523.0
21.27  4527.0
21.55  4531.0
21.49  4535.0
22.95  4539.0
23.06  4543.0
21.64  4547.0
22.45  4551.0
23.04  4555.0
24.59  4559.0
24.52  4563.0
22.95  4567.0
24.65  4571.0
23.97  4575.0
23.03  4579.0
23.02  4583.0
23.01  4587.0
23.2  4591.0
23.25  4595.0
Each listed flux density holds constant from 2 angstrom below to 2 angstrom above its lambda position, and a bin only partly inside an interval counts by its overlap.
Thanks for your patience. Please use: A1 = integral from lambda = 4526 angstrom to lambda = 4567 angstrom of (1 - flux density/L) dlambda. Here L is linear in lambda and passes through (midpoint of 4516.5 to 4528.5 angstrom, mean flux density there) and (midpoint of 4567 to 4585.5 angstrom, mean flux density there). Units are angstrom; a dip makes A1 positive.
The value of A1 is 1.3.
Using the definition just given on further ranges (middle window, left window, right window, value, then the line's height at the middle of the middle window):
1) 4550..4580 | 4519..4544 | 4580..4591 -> -1.2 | 22.8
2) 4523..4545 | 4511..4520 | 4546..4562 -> 1.8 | 24.1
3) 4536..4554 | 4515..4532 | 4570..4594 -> 0.6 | 23.2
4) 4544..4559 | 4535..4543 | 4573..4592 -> 0.1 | 22.8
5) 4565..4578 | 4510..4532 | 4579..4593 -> -0.3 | 23.2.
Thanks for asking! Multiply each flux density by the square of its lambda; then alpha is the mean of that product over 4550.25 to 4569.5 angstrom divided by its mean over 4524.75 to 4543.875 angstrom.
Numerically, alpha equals 1.08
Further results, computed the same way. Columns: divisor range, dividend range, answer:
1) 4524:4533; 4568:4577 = 1.14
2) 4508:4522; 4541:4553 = 0.91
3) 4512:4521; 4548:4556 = 0.92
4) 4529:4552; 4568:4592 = 1.08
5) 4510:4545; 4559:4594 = 1.04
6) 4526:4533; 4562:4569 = 1.12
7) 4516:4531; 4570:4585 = 1.05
